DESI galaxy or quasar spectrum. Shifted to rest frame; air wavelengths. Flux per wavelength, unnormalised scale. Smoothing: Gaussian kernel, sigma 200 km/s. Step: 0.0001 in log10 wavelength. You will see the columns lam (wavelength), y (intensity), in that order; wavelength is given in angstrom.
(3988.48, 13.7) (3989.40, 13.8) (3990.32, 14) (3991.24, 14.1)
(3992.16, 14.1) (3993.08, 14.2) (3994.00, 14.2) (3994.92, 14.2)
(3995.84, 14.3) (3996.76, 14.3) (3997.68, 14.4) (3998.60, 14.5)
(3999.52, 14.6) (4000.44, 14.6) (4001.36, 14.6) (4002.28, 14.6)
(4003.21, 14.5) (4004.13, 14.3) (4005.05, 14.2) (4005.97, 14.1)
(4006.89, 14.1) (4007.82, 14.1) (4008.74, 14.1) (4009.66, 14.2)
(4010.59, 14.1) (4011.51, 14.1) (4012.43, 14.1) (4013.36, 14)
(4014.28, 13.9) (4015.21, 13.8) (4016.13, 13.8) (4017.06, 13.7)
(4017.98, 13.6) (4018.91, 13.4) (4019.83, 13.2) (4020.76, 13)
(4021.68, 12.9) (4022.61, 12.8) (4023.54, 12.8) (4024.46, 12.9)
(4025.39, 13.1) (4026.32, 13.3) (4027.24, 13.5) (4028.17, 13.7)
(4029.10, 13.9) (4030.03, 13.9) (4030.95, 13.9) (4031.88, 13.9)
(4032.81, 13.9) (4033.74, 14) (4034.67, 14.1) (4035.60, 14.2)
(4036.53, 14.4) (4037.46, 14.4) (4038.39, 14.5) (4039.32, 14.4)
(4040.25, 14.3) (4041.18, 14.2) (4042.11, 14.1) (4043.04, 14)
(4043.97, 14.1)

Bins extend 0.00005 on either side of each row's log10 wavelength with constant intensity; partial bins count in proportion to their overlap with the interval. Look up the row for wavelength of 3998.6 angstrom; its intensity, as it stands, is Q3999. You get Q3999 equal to 14.5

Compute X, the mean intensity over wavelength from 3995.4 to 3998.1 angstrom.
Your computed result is 14.3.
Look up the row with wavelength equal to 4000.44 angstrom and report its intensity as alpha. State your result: 14.6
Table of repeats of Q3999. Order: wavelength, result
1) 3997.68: 14.4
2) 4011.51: 14.1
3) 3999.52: 14.6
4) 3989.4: 13.8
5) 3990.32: 14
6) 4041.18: 14.2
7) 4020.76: 13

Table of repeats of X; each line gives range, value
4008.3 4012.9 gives 14.1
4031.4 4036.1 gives 14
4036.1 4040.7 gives 14.4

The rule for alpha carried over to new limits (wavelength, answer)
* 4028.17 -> 13.7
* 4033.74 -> 14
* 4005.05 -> 14.2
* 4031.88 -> 13.9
